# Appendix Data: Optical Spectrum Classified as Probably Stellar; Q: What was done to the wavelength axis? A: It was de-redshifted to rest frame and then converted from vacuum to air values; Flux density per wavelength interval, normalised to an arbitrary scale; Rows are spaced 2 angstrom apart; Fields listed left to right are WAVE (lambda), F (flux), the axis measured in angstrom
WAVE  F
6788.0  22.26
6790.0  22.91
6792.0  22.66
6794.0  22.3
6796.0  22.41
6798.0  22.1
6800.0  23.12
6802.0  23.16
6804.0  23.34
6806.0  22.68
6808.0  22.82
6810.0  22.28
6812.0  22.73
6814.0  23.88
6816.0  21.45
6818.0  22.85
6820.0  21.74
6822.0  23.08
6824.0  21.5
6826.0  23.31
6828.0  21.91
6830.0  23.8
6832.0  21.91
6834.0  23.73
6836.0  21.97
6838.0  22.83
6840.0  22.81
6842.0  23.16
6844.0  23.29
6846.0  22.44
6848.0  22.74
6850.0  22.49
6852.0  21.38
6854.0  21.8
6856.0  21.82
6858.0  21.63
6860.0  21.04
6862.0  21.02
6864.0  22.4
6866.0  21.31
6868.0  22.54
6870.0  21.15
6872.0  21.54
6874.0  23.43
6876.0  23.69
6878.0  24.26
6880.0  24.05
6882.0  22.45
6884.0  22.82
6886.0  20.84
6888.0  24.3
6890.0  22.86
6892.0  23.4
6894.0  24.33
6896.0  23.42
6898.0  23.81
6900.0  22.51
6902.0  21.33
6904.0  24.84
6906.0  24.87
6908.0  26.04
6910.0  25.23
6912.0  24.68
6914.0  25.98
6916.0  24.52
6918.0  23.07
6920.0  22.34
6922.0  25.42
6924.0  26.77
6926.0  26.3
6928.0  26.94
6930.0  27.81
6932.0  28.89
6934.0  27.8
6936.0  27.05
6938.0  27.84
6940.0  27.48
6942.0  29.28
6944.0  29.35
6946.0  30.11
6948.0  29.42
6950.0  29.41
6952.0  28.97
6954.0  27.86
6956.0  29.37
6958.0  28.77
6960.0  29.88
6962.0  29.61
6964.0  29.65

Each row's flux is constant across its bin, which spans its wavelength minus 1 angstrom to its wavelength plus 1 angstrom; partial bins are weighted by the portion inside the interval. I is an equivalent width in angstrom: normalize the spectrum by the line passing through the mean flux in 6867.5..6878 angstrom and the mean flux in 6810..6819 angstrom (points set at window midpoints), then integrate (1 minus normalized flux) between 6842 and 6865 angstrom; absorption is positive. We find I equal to 0.6 angstrom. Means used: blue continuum 22.7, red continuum 22.6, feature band 22.1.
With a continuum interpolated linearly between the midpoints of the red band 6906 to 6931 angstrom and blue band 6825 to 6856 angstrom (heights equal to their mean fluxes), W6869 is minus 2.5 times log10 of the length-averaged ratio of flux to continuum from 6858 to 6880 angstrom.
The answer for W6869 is 0.064 mag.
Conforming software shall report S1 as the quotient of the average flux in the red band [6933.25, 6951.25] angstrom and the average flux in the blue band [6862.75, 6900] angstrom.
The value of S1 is 1.3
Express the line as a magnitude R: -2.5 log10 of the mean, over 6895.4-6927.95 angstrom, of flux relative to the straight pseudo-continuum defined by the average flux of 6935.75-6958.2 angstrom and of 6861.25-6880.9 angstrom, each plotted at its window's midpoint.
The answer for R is 0.06 mag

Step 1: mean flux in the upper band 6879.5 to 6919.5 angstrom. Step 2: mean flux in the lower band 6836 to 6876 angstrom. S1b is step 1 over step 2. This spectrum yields 1.07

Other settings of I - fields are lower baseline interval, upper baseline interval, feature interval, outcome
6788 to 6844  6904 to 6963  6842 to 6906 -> 5.8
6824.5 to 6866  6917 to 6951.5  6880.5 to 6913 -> 2.1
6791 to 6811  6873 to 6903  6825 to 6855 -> 0.3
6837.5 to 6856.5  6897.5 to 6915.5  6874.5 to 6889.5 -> 0.3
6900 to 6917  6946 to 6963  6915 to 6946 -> 0.0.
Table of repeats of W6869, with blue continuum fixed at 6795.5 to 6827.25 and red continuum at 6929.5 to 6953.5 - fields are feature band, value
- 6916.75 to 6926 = 0.13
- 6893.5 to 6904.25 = 0.15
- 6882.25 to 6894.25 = 0.14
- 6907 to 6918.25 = 0.09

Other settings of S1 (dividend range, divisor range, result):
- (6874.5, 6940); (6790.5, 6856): 1.09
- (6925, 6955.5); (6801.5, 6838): 1.25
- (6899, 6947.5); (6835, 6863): 1.18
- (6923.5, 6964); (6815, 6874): 1.28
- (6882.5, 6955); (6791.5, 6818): 1.13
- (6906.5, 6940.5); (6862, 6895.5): 1.14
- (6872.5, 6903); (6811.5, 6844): 1.02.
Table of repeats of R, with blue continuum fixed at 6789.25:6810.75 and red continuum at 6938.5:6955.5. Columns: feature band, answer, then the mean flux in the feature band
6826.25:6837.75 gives 0.06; 22.7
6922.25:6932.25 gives 0.04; 27.1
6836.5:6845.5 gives 0.07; 22.9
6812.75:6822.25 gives 0.04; 22.6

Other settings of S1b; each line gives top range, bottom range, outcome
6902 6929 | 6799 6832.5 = 1.10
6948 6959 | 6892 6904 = 1.24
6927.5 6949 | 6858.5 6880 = 1.27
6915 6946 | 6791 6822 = 1.18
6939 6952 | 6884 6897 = 1.26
